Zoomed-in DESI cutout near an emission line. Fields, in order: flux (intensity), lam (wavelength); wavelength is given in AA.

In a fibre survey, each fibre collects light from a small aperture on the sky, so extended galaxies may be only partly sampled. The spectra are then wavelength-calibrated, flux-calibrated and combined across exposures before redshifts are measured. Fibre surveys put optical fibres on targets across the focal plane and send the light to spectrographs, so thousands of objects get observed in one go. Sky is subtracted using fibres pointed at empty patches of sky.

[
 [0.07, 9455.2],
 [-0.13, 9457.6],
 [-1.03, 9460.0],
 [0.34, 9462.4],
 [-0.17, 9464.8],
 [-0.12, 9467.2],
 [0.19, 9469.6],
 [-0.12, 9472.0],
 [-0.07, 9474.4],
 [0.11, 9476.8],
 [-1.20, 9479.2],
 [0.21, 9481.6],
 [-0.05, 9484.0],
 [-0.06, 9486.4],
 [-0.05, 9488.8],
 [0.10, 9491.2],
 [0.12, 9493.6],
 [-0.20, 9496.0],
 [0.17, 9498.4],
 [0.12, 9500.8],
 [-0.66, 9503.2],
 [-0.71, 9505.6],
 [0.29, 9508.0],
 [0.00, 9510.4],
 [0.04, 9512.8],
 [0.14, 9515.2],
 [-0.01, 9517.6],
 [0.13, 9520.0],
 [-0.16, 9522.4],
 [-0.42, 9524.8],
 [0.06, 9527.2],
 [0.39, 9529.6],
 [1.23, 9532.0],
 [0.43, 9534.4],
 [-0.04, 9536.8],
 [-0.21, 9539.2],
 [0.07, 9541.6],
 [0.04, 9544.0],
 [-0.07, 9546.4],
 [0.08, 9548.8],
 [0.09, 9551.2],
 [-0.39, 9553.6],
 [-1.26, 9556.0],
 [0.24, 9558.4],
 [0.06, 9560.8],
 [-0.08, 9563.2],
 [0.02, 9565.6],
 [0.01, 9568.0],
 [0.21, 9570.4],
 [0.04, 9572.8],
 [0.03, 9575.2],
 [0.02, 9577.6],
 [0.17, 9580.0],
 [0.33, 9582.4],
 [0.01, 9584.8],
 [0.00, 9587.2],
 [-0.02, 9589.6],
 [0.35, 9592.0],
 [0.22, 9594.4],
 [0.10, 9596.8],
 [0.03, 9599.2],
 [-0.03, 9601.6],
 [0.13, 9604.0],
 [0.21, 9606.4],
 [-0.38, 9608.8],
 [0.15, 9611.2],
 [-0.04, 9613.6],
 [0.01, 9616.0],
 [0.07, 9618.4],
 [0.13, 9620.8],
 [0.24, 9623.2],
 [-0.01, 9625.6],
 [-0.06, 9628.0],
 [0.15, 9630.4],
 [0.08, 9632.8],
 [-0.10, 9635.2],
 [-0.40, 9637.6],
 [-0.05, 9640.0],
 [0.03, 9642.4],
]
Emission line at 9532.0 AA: H-beta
